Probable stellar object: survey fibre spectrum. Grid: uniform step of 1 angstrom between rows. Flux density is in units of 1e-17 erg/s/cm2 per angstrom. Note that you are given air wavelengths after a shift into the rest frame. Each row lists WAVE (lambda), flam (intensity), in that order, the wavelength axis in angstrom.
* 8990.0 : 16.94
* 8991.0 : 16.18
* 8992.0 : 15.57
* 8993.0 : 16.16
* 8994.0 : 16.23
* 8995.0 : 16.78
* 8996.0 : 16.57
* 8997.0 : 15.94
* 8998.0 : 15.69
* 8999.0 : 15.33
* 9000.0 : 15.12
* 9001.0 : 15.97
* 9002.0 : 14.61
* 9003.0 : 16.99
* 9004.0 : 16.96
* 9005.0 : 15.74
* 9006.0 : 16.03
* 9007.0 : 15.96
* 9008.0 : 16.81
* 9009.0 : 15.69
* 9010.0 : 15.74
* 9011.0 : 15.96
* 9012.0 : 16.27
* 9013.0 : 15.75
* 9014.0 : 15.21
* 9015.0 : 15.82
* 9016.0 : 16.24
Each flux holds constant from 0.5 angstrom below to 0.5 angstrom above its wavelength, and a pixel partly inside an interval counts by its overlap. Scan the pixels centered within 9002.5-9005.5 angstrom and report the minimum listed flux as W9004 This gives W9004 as 15.74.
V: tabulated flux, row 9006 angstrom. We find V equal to 16.03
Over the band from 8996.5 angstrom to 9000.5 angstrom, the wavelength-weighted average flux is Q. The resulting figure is 15.5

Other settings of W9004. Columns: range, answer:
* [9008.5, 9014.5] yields 15.21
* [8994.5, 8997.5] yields 15.94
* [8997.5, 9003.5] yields 14.61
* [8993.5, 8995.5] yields 16.23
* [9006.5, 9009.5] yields 15.69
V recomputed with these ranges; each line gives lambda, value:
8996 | 16.57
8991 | 16.18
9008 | 16.81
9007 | 15.96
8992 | 15.57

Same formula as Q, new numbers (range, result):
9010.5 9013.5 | 16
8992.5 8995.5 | 16.4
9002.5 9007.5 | 16.3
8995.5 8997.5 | 16.3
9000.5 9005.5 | 16.1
